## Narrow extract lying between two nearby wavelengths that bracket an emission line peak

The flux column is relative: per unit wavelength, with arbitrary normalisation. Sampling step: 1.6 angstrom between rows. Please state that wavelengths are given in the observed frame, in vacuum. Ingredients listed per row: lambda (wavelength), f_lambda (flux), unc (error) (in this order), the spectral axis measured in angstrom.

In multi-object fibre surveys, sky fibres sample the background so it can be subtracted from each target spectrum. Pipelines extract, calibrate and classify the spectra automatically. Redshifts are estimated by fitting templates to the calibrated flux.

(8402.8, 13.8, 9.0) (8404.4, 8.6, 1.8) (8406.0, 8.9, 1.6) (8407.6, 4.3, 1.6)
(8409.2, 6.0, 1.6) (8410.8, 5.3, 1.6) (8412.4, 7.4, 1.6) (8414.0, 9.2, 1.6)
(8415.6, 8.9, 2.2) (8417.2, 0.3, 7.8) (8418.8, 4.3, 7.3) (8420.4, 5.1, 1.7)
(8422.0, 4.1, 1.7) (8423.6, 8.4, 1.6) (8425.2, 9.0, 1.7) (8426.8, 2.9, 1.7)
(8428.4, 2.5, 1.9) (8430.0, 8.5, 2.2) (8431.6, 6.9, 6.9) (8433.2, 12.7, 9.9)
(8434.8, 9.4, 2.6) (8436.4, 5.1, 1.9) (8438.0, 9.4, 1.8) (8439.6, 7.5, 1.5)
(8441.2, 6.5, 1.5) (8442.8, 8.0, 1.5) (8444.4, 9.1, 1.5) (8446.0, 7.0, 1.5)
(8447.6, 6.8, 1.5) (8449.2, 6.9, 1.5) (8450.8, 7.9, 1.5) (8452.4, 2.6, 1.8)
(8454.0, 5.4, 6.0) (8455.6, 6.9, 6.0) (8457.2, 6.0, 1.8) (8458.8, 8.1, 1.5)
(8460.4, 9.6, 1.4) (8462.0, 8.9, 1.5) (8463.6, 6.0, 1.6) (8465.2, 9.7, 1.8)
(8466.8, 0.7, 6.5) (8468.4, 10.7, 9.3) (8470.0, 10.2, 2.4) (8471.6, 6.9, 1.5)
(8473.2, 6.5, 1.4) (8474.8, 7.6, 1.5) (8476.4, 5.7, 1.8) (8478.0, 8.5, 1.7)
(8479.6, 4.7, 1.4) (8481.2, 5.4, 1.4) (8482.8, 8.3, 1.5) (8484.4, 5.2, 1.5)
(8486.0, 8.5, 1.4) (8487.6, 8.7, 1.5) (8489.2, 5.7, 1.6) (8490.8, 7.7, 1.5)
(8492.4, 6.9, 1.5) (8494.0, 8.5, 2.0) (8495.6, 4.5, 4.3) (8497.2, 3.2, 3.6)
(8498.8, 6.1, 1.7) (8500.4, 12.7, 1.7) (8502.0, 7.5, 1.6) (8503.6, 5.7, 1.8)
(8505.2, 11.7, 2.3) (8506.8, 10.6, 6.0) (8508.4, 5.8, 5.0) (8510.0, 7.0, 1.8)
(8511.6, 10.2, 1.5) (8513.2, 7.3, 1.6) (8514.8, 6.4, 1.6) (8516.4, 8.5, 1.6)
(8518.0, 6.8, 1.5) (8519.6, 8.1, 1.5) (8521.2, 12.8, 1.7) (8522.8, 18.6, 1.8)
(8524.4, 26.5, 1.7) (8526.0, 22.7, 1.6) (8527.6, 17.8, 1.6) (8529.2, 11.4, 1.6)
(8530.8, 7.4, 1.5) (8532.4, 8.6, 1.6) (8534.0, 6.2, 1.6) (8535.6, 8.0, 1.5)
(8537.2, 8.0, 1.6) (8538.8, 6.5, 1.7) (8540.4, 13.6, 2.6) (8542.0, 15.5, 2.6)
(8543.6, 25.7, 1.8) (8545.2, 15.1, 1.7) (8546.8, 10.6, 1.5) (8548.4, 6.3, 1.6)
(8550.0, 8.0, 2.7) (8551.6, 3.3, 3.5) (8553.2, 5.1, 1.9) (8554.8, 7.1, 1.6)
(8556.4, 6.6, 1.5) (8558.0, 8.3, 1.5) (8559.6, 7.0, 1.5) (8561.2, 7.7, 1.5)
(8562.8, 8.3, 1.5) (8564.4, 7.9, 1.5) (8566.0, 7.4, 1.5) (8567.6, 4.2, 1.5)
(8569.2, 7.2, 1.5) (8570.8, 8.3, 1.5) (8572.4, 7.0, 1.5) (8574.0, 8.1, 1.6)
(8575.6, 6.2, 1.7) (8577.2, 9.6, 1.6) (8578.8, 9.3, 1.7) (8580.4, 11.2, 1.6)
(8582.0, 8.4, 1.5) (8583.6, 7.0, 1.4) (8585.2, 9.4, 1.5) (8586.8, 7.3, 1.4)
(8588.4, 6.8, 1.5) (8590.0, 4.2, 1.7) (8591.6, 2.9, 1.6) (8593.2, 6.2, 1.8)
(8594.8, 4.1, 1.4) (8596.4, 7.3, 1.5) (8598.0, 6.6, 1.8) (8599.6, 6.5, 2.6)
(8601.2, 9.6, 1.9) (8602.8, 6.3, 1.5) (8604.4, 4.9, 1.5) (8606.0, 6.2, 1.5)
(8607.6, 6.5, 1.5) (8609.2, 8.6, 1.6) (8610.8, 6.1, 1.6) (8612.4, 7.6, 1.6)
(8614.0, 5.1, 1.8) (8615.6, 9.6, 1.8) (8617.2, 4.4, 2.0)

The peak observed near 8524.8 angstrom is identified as [S II]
